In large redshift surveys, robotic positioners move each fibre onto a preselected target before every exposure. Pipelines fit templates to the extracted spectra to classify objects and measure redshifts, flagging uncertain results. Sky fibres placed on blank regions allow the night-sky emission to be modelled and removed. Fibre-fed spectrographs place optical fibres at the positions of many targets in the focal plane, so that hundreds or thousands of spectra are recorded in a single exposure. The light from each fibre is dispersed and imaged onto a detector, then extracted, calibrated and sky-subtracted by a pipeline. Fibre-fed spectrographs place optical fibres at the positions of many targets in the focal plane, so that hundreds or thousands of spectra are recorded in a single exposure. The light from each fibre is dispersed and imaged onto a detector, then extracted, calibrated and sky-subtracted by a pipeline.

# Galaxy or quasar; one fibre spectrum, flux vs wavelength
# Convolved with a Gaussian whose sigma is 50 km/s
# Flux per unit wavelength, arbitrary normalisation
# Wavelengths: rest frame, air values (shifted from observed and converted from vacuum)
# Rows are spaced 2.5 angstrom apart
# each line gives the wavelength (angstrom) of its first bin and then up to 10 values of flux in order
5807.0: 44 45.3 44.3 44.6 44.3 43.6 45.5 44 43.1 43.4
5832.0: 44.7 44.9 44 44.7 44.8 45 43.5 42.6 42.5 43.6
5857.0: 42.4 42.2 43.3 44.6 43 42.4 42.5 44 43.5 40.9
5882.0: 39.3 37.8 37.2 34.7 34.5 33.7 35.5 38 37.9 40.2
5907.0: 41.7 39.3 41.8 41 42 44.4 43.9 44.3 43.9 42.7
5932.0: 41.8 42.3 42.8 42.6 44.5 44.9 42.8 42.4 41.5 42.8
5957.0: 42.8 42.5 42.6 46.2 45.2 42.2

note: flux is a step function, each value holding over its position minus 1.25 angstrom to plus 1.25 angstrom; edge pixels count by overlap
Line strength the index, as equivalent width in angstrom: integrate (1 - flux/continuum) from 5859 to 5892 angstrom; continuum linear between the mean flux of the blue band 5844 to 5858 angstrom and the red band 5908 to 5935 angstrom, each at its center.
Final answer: 1.6 angstrom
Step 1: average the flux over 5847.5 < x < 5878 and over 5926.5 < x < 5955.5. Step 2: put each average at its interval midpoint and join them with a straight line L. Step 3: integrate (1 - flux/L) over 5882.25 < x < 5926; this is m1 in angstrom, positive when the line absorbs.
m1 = 3.7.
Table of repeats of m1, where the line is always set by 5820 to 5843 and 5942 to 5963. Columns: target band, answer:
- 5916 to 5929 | -0.1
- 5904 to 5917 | 0.7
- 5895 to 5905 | 1.4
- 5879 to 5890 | 1.4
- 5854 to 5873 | 0.4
